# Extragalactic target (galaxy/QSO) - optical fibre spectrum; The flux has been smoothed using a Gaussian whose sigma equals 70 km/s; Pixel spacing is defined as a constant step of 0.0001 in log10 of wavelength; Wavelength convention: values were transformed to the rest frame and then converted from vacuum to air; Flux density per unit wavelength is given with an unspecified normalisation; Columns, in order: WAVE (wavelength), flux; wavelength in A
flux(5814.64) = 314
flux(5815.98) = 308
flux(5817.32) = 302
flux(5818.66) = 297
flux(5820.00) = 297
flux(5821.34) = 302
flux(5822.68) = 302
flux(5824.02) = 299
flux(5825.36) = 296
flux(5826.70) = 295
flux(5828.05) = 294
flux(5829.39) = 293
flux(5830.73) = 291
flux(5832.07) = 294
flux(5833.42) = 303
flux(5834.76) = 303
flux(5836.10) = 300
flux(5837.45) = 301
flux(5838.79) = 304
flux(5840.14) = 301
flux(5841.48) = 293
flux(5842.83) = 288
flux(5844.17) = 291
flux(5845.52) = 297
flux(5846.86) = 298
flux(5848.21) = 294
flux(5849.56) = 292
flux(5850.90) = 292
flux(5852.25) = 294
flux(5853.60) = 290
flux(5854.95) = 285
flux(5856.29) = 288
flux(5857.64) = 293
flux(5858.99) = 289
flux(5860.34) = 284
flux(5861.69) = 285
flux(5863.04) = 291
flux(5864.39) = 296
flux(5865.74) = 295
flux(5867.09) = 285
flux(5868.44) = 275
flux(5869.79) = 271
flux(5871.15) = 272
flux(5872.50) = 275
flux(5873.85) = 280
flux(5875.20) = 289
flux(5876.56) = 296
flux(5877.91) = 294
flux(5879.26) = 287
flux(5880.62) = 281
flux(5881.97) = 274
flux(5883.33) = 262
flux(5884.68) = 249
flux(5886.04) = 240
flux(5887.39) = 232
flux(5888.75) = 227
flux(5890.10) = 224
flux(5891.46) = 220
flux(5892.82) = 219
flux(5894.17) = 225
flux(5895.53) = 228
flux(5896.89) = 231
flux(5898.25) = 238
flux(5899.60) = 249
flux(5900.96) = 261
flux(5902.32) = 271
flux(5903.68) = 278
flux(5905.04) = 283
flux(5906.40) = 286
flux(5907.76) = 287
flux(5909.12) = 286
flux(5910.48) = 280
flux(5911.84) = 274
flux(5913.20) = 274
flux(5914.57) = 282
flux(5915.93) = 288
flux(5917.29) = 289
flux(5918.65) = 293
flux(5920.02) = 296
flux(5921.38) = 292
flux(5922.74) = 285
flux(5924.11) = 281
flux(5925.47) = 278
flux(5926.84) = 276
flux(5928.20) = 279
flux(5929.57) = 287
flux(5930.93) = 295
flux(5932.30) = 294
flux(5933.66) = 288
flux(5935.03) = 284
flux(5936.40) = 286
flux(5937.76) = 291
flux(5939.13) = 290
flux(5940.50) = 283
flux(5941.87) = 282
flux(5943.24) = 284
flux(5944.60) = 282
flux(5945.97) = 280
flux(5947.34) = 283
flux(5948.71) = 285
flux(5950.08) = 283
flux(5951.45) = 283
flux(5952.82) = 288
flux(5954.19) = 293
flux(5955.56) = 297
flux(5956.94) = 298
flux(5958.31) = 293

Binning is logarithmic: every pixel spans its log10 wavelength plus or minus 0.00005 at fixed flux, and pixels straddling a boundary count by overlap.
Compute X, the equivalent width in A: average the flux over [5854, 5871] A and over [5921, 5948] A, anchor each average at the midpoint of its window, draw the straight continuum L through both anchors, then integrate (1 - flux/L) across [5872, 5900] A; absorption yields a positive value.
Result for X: 3.2 A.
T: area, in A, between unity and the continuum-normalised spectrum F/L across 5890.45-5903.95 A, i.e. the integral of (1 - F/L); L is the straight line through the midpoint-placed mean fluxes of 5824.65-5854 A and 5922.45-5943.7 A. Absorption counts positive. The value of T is 2.3 A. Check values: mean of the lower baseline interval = 296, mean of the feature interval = 240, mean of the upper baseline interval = 285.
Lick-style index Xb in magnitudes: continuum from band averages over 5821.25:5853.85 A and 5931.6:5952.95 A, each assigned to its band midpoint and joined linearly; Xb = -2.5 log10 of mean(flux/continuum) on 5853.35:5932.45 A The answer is 0.07 mag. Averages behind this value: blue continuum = 296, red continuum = 285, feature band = 273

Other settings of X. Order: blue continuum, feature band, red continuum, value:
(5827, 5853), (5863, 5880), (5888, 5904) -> -1.38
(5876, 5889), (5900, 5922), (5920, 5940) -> -0.32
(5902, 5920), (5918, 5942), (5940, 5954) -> -0.28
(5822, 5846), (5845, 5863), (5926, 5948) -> 0.24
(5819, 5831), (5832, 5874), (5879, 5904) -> -2.34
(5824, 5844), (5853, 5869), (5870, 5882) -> -0.01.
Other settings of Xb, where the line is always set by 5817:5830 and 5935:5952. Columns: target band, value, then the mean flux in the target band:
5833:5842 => -0.018 mag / 301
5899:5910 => 0.051 mag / 275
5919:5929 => 0.010 mag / 284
